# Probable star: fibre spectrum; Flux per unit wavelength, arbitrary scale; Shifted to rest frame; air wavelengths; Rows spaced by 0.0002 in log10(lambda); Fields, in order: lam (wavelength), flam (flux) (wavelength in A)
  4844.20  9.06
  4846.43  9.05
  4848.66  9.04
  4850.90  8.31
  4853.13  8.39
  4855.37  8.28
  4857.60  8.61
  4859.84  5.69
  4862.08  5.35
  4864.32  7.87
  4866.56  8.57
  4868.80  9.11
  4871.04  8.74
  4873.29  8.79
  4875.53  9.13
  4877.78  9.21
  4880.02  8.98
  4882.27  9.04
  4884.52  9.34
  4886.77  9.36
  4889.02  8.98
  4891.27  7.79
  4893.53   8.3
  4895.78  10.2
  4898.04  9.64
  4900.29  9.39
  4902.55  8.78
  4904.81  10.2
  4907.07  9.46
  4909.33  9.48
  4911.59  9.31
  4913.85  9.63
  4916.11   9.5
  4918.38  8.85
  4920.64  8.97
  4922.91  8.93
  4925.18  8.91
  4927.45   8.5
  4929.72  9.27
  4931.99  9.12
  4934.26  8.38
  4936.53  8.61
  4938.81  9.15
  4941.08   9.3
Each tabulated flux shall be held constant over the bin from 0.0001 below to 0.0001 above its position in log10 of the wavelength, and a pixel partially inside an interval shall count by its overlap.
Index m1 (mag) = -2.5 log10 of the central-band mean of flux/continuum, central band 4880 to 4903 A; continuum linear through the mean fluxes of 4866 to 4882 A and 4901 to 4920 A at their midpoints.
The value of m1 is 0.01 mag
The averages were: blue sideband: 8.95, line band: 9.08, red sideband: 9.39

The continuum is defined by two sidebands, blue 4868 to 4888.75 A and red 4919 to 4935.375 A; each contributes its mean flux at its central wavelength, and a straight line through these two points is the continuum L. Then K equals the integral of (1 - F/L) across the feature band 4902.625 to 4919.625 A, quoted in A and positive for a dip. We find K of -1.0 A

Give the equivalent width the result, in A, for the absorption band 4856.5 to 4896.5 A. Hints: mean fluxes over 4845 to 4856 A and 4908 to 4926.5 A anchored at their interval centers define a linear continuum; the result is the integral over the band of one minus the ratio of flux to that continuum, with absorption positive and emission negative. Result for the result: 1.7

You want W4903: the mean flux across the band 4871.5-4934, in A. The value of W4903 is 9.13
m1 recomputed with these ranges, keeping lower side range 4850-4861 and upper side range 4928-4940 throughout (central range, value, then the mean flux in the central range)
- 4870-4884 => -0.11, 9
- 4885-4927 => -0.08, 9.19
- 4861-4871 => 0.02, 7.85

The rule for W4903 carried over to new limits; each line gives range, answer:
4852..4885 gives 8.32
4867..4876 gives 8.9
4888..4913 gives 9.24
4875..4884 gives 9.1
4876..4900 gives 9.1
